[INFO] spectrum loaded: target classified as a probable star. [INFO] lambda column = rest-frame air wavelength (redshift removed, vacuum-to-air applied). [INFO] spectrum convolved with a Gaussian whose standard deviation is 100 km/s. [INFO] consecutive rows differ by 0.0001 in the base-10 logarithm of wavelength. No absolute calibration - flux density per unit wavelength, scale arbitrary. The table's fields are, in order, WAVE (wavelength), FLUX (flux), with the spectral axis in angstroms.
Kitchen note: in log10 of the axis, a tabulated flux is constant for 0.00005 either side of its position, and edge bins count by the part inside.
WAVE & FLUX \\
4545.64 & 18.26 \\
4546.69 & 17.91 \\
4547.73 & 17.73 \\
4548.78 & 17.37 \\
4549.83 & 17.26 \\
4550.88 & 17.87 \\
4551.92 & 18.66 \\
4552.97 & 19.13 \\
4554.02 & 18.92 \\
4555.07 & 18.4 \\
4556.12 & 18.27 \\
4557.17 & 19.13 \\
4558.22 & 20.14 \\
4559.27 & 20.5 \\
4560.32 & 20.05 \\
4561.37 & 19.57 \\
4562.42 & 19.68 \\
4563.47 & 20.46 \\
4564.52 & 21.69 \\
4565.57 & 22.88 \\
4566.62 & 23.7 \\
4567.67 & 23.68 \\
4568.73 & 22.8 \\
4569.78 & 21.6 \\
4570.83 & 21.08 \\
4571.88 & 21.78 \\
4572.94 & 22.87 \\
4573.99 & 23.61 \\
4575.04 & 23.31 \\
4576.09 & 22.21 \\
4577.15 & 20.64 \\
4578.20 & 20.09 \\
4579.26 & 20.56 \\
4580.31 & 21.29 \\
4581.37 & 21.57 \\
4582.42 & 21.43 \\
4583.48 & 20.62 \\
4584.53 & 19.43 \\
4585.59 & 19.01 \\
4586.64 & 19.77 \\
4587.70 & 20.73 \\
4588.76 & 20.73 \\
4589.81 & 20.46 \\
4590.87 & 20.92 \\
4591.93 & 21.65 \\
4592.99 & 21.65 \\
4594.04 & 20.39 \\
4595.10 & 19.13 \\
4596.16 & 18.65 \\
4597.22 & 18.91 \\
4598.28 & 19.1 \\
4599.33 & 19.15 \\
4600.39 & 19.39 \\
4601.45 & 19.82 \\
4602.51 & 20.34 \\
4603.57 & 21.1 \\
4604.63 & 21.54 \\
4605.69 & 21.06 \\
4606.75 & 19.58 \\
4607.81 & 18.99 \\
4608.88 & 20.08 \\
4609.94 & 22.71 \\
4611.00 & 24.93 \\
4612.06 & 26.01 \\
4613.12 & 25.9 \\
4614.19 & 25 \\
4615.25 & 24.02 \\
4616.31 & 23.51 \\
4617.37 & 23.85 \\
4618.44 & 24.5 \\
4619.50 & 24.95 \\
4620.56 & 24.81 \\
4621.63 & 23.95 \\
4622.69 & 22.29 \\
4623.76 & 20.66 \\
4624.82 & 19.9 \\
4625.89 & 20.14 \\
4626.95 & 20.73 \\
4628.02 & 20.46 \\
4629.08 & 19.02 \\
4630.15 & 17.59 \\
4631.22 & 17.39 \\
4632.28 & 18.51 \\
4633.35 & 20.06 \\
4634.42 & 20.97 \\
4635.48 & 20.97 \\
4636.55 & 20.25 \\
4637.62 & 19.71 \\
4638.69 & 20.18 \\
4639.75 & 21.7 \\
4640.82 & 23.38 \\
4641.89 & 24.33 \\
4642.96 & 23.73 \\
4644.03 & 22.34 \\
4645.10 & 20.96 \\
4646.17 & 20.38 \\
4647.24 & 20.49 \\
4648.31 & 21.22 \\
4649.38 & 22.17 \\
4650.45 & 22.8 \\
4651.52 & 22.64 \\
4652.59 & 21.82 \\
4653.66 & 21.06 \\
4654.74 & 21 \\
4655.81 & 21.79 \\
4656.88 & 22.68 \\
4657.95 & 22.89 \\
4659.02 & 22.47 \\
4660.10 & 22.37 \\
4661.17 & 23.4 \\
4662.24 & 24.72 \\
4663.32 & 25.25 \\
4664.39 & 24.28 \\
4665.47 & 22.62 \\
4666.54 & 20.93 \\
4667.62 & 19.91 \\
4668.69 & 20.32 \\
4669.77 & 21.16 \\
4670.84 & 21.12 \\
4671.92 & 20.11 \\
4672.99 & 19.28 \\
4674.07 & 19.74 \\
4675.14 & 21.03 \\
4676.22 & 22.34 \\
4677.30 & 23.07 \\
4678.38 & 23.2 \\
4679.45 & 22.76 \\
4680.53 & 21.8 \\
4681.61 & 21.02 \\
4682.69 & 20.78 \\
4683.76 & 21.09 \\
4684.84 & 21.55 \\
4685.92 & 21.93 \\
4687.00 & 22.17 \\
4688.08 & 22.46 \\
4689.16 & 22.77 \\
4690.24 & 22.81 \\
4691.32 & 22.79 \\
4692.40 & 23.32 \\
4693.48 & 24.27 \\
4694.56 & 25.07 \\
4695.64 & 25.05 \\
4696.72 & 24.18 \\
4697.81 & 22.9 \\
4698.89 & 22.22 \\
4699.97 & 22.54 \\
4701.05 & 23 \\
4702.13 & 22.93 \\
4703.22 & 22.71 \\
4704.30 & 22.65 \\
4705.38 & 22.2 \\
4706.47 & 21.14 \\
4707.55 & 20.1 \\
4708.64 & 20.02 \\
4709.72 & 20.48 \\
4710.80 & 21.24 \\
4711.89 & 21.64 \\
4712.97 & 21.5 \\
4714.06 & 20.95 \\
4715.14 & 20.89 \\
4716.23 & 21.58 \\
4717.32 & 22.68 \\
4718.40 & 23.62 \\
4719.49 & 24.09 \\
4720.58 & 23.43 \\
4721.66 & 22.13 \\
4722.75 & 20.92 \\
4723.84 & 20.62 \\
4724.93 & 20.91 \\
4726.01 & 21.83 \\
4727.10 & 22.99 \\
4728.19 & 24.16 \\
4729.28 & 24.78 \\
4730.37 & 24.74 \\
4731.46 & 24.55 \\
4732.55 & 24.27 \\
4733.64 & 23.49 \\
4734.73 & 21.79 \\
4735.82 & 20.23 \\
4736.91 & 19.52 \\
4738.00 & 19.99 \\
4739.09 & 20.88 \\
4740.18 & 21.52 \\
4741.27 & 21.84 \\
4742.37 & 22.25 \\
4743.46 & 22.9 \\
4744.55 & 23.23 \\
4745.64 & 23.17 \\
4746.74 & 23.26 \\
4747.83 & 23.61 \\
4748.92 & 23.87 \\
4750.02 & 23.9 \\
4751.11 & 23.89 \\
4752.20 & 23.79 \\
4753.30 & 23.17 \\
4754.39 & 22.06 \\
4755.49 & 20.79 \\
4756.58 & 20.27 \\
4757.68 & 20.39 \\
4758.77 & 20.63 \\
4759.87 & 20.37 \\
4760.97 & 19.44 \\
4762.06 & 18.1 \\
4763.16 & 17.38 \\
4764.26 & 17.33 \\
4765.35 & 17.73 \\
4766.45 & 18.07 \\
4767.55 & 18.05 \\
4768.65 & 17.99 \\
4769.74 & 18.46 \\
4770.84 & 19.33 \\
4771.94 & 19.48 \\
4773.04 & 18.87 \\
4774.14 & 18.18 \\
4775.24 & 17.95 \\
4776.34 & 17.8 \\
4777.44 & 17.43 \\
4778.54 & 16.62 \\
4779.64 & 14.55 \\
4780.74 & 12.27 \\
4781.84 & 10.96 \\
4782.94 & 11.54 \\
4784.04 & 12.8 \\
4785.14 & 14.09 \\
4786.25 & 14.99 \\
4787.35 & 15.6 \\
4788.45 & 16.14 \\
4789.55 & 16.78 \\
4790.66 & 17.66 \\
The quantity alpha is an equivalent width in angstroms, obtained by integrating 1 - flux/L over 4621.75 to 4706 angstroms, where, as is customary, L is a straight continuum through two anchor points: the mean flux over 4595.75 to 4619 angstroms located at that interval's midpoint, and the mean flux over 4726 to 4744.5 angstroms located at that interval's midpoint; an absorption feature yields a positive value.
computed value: 1.0 angstroms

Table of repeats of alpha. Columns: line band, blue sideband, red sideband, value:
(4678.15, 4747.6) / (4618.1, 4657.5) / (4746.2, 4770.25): -4.8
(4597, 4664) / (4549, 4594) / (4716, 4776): -2.6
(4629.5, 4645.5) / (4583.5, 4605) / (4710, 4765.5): -0.1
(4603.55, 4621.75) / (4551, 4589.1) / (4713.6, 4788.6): -2.2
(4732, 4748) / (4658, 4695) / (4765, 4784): -3.0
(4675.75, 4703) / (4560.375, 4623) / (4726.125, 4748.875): -0.5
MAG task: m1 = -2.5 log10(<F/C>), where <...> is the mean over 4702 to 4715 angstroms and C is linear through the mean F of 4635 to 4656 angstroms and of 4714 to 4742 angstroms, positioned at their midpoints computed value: 0.036 mag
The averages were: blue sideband 21.6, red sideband 22.3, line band 21.4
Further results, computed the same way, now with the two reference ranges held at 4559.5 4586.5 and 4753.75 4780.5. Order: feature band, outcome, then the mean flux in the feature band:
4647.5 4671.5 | -0.105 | 22.2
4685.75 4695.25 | -0.176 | 23.1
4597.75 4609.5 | 0.048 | 20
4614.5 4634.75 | -0.043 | 21.5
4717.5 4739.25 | -0.175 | 22.5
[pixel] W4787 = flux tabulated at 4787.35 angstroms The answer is 15.6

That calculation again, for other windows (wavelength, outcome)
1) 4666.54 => 20.93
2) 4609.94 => 22.71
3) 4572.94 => 22.87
